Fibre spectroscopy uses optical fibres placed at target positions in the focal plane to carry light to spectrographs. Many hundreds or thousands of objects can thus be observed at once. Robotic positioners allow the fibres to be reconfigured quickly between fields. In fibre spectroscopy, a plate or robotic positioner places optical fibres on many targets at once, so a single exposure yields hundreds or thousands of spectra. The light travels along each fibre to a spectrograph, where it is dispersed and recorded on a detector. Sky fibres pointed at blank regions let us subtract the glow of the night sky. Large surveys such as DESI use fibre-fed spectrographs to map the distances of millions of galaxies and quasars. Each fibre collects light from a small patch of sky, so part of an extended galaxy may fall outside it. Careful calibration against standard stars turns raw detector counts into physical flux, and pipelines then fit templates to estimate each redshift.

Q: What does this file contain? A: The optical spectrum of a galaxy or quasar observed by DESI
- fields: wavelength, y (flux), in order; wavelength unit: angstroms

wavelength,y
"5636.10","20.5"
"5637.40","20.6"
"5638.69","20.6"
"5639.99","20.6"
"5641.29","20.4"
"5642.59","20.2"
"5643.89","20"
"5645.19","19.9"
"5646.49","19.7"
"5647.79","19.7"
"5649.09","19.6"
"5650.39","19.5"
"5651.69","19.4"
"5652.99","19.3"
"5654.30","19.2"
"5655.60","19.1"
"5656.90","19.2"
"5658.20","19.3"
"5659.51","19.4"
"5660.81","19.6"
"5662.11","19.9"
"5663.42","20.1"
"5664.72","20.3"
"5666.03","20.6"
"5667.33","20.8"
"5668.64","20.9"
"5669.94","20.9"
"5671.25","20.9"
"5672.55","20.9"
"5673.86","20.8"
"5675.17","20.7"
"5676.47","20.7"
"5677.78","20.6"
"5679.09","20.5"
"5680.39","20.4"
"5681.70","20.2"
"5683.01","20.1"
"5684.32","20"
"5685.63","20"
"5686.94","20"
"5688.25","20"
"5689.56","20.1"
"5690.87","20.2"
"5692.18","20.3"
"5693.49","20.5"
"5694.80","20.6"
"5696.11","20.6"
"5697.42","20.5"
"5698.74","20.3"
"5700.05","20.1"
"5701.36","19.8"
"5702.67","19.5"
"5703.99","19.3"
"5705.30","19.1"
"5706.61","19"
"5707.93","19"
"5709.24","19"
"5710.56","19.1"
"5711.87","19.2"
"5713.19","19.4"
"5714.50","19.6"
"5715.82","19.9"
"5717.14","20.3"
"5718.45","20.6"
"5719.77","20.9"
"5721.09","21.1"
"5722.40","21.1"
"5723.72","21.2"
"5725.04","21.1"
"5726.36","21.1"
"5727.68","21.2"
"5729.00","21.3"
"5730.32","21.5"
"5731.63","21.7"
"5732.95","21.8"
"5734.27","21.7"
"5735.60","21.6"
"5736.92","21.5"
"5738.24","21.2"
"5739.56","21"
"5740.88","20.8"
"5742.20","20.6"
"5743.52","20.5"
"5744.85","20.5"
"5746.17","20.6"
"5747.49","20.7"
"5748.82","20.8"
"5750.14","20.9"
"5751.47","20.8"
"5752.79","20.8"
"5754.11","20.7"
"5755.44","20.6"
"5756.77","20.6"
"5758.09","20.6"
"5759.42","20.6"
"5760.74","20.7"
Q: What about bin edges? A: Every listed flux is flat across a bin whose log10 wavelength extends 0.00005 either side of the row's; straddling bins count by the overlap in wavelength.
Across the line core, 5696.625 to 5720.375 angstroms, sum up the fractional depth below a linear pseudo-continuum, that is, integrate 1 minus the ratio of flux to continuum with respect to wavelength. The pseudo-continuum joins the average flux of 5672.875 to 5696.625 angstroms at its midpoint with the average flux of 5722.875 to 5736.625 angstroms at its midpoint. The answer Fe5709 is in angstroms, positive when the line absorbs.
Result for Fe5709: 1.4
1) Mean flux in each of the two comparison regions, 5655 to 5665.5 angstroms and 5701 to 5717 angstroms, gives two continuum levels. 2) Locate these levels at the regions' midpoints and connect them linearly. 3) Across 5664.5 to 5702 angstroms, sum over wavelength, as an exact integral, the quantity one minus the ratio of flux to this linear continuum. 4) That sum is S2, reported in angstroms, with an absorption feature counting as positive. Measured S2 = -1.8 angstroms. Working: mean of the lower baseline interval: 19.6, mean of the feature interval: 20.4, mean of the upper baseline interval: 19.3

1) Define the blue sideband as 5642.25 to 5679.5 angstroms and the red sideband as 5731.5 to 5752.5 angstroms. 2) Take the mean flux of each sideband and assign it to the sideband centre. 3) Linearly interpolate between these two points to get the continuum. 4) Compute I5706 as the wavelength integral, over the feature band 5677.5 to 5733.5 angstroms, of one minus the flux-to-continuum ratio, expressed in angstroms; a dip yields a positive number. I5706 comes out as 0.9 angstroms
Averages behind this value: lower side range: 20.1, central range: 20.3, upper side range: 21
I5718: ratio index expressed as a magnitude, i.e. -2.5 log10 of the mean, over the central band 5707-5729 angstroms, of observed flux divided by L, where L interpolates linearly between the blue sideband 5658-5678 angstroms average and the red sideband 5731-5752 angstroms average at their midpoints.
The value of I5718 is 0.03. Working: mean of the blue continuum 20.4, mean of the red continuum 21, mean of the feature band 20.2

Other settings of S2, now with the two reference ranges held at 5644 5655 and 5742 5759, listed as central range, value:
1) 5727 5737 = -0.5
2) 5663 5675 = -0.6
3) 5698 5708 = 0.3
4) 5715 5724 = -0.2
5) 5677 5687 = -0.2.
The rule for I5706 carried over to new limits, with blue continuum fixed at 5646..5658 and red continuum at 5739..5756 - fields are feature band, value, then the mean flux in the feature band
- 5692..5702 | -0.2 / 20.3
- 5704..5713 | 0.5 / 19.1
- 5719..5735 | -0.7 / 21.3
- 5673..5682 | -0.4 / 20.6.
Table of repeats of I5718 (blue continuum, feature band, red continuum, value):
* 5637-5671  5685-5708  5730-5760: 0.02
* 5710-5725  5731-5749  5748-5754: -0.02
